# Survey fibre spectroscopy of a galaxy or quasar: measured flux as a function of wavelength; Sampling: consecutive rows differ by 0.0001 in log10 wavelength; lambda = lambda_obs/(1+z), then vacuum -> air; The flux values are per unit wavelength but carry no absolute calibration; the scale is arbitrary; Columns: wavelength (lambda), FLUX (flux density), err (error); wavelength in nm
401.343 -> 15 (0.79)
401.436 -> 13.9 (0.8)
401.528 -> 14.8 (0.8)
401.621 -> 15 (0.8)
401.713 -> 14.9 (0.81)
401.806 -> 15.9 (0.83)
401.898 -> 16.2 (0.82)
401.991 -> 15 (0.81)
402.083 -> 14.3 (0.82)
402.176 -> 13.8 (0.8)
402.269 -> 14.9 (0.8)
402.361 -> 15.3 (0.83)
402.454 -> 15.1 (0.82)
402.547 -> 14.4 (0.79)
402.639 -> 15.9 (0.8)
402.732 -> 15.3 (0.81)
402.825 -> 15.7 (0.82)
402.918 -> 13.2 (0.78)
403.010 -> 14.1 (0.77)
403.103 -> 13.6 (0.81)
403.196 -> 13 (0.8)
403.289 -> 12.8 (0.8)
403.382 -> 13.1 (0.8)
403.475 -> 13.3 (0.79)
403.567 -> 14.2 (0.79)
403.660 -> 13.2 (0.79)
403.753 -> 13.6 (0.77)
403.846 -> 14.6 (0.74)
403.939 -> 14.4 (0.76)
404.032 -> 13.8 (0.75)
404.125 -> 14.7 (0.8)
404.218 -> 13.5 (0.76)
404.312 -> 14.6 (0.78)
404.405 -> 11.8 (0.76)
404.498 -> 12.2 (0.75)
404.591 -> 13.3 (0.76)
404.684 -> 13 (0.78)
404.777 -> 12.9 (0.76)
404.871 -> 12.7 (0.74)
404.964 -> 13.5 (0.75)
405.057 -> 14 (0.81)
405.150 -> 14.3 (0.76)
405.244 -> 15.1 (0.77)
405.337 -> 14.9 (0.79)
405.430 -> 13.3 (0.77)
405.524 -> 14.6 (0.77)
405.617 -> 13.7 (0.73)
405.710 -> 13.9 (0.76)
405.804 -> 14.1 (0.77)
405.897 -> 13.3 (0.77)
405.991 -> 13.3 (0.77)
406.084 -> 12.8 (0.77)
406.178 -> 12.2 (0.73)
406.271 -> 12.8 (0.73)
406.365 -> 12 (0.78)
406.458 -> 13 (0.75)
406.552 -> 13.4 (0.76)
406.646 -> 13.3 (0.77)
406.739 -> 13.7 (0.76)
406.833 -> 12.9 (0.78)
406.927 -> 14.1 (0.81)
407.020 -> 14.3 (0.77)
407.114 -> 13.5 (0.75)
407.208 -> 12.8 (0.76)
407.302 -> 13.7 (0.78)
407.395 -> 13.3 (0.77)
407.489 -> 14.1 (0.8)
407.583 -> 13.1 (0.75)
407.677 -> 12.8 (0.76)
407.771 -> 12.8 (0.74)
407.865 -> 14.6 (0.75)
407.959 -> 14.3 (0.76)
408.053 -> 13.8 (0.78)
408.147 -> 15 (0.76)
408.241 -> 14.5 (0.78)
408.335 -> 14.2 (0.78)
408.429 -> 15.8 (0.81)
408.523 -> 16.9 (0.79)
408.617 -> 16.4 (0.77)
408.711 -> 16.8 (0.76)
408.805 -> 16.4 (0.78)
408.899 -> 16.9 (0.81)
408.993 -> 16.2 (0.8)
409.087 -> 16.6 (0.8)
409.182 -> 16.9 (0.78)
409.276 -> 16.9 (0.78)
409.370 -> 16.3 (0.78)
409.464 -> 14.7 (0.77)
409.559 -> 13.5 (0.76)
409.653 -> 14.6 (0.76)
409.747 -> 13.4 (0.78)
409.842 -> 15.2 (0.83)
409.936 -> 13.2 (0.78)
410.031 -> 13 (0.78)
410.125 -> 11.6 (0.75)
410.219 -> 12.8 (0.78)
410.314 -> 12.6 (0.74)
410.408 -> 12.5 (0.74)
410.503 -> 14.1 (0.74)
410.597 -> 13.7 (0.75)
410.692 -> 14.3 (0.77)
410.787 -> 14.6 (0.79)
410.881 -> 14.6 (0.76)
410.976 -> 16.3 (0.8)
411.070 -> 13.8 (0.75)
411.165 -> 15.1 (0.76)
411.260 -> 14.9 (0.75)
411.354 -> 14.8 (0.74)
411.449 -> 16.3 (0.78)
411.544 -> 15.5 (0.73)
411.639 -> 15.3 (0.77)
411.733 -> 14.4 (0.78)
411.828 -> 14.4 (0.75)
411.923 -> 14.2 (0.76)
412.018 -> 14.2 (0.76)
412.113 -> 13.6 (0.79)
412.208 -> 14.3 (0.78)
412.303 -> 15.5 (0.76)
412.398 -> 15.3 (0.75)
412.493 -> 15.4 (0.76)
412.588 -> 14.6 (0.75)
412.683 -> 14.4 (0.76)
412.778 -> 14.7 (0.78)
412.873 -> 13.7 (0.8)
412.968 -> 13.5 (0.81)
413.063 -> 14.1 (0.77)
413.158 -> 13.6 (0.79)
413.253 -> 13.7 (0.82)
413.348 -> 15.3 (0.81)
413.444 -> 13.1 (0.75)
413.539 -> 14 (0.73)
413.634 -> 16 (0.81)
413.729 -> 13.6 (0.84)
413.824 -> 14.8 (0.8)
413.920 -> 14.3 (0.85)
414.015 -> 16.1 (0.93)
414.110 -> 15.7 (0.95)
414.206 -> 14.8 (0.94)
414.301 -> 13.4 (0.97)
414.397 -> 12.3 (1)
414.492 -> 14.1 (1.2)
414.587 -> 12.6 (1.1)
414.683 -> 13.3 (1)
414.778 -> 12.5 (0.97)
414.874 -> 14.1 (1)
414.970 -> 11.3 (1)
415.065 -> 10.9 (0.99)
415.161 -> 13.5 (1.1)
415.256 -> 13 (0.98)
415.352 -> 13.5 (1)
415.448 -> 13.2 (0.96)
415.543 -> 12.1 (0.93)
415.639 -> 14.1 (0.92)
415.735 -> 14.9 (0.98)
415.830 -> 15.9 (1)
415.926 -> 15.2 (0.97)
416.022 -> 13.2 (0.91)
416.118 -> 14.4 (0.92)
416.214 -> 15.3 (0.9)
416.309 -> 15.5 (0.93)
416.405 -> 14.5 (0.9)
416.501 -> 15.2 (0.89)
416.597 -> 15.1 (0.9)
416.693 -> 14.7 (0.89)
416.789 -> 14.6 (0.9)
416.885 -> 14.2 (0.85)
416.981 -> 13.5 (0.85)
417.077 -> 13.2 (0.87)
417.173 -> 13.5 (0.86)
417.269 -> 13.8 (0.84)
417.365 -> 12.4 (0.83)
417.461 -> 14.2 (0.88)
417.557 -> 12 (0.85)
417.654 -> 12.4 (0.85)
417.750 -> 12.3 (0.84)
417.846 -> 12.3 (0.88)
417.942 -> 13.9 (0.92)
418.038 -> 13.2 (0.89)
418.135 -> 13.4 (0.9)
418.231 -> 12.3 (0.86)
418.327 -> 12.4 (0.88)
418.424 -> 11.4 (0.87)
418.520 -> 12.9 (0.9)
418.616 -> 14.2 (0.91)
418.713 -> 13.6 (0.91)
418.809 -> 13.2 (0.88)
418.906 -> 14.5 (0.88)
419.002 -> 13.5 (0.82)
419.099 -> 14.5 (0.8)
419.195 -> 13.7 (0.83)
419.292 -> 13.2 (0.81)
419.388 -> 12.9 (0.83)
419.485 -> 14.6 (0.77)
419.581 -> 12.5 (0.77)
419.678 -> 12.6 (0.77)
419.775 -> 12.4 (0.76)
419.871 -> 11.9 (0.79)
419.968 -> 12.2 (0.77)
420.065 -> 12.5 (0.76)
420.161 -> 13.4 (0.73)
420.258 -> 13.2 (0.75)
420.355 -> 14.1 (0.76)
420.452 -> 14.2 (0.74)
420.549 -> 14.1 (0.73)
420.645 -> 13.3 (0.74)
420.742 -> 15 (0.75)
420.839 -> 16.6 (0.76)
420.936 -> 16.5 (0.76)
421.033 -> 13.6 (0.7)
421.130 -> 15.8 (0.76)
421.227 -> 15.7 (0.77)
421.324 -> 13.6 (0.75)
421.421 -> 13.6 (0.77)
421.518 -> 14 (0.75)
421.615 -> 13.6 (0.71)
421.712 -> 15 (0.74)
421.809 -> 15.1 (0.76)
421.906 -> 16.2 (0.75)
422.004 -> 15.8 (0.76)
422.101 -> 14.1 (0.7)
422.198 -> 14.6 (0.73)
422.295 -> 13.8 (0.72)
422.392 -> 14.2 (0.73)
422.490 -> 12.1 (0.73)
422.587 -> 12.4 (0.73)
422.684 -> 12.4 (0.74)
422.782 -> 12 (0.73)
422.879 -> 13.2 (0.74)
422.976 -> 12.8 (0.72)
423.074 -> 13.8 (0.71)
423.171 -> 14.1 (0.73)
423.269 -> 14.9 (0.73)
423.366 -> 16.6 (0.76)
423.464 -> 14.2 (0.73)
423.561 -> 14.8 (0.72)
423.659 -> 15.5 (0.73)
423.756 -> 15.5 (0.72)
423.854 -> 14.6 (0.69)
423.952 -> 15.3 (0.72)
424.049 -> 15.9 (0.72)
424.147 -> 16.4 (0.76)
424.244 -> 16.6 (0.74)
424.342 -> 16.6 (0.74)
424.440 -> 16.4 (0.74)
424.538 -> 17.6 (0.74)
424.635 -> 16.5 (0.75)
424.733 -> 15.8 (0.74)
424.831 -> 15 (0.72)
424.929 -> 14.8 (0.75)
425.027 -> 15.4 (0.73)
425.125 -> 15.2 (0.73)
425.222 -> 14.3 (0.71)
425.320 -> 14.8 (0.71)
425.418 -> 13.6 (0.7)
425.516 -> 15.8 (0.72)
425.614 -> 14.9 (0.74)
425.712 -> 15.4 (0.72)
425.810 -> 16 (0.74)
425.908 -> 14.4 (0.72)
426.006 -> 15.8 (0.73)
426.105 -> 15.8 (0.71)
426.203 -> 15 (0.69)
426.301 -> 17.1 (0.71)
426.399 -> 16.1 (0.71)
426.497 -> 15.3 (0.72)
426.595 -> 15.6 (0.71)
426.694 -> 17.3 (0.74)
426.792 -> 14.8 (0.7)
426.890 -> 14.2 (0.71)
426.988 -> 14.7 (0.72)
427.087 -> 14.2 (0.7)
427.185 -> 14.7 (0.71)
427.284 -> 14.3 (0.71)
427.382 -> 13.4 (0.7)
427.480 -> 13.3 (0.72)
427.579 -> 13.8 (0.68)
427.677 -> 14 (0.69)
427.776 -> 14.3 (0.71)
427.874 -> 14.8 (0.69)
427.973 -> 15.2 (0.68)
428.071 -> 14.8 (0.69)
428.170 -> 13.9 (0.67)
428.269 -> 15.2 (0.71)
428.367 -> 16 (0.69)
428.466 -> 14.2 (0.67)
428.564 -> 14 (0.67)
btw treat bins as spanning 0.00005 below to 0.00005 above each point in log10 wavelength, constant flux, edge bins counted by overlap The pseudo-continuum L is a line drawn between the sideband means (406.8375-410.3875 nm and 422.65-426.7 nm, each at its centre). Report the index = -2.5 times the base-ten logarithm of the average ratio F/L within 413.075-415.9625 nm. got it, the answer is 0.07 mag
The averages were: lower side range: 14.5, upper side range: 15.2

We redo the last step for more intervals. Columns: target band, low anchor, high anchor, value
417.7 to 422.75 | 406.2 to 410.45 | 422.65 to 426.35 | 0.09 mag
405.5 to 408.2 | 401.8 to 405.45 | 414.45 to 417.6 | 0.04 mag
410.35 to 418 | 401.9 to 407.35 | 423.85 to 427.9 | 0.03 mag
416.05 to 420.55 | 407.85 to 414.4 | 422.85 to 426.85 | 0.12 mag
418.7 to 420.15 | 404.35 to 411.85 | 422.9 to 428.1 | 0.12 mag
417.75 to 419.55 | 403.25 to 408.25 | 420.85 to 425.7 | 0.09 mag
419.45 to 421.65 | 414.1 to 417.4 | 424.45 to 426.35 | 0.06 mag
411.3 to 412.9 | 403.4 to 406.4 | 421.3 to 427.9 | -0.06 mag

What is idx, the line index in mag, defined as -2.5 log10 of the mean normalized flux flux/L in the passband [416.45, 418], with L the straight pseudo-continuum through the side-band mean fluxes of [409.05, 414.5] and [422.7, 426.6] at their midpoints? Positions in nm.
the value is 0.09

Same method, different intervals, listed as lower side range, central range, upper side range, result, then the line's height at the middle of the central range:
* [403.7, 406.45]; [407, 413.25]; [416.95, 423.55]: -0.073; 13.6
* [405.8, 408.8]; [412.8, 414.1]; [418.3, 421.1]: -0.048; 13.7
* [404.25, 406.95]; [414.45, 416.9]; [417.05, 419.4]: -0.054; 13.2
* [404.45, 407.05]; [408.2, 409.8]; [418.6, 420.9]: -0.166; 13.5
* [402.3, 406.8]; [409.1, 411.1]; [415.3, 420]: -0.048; 13.7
